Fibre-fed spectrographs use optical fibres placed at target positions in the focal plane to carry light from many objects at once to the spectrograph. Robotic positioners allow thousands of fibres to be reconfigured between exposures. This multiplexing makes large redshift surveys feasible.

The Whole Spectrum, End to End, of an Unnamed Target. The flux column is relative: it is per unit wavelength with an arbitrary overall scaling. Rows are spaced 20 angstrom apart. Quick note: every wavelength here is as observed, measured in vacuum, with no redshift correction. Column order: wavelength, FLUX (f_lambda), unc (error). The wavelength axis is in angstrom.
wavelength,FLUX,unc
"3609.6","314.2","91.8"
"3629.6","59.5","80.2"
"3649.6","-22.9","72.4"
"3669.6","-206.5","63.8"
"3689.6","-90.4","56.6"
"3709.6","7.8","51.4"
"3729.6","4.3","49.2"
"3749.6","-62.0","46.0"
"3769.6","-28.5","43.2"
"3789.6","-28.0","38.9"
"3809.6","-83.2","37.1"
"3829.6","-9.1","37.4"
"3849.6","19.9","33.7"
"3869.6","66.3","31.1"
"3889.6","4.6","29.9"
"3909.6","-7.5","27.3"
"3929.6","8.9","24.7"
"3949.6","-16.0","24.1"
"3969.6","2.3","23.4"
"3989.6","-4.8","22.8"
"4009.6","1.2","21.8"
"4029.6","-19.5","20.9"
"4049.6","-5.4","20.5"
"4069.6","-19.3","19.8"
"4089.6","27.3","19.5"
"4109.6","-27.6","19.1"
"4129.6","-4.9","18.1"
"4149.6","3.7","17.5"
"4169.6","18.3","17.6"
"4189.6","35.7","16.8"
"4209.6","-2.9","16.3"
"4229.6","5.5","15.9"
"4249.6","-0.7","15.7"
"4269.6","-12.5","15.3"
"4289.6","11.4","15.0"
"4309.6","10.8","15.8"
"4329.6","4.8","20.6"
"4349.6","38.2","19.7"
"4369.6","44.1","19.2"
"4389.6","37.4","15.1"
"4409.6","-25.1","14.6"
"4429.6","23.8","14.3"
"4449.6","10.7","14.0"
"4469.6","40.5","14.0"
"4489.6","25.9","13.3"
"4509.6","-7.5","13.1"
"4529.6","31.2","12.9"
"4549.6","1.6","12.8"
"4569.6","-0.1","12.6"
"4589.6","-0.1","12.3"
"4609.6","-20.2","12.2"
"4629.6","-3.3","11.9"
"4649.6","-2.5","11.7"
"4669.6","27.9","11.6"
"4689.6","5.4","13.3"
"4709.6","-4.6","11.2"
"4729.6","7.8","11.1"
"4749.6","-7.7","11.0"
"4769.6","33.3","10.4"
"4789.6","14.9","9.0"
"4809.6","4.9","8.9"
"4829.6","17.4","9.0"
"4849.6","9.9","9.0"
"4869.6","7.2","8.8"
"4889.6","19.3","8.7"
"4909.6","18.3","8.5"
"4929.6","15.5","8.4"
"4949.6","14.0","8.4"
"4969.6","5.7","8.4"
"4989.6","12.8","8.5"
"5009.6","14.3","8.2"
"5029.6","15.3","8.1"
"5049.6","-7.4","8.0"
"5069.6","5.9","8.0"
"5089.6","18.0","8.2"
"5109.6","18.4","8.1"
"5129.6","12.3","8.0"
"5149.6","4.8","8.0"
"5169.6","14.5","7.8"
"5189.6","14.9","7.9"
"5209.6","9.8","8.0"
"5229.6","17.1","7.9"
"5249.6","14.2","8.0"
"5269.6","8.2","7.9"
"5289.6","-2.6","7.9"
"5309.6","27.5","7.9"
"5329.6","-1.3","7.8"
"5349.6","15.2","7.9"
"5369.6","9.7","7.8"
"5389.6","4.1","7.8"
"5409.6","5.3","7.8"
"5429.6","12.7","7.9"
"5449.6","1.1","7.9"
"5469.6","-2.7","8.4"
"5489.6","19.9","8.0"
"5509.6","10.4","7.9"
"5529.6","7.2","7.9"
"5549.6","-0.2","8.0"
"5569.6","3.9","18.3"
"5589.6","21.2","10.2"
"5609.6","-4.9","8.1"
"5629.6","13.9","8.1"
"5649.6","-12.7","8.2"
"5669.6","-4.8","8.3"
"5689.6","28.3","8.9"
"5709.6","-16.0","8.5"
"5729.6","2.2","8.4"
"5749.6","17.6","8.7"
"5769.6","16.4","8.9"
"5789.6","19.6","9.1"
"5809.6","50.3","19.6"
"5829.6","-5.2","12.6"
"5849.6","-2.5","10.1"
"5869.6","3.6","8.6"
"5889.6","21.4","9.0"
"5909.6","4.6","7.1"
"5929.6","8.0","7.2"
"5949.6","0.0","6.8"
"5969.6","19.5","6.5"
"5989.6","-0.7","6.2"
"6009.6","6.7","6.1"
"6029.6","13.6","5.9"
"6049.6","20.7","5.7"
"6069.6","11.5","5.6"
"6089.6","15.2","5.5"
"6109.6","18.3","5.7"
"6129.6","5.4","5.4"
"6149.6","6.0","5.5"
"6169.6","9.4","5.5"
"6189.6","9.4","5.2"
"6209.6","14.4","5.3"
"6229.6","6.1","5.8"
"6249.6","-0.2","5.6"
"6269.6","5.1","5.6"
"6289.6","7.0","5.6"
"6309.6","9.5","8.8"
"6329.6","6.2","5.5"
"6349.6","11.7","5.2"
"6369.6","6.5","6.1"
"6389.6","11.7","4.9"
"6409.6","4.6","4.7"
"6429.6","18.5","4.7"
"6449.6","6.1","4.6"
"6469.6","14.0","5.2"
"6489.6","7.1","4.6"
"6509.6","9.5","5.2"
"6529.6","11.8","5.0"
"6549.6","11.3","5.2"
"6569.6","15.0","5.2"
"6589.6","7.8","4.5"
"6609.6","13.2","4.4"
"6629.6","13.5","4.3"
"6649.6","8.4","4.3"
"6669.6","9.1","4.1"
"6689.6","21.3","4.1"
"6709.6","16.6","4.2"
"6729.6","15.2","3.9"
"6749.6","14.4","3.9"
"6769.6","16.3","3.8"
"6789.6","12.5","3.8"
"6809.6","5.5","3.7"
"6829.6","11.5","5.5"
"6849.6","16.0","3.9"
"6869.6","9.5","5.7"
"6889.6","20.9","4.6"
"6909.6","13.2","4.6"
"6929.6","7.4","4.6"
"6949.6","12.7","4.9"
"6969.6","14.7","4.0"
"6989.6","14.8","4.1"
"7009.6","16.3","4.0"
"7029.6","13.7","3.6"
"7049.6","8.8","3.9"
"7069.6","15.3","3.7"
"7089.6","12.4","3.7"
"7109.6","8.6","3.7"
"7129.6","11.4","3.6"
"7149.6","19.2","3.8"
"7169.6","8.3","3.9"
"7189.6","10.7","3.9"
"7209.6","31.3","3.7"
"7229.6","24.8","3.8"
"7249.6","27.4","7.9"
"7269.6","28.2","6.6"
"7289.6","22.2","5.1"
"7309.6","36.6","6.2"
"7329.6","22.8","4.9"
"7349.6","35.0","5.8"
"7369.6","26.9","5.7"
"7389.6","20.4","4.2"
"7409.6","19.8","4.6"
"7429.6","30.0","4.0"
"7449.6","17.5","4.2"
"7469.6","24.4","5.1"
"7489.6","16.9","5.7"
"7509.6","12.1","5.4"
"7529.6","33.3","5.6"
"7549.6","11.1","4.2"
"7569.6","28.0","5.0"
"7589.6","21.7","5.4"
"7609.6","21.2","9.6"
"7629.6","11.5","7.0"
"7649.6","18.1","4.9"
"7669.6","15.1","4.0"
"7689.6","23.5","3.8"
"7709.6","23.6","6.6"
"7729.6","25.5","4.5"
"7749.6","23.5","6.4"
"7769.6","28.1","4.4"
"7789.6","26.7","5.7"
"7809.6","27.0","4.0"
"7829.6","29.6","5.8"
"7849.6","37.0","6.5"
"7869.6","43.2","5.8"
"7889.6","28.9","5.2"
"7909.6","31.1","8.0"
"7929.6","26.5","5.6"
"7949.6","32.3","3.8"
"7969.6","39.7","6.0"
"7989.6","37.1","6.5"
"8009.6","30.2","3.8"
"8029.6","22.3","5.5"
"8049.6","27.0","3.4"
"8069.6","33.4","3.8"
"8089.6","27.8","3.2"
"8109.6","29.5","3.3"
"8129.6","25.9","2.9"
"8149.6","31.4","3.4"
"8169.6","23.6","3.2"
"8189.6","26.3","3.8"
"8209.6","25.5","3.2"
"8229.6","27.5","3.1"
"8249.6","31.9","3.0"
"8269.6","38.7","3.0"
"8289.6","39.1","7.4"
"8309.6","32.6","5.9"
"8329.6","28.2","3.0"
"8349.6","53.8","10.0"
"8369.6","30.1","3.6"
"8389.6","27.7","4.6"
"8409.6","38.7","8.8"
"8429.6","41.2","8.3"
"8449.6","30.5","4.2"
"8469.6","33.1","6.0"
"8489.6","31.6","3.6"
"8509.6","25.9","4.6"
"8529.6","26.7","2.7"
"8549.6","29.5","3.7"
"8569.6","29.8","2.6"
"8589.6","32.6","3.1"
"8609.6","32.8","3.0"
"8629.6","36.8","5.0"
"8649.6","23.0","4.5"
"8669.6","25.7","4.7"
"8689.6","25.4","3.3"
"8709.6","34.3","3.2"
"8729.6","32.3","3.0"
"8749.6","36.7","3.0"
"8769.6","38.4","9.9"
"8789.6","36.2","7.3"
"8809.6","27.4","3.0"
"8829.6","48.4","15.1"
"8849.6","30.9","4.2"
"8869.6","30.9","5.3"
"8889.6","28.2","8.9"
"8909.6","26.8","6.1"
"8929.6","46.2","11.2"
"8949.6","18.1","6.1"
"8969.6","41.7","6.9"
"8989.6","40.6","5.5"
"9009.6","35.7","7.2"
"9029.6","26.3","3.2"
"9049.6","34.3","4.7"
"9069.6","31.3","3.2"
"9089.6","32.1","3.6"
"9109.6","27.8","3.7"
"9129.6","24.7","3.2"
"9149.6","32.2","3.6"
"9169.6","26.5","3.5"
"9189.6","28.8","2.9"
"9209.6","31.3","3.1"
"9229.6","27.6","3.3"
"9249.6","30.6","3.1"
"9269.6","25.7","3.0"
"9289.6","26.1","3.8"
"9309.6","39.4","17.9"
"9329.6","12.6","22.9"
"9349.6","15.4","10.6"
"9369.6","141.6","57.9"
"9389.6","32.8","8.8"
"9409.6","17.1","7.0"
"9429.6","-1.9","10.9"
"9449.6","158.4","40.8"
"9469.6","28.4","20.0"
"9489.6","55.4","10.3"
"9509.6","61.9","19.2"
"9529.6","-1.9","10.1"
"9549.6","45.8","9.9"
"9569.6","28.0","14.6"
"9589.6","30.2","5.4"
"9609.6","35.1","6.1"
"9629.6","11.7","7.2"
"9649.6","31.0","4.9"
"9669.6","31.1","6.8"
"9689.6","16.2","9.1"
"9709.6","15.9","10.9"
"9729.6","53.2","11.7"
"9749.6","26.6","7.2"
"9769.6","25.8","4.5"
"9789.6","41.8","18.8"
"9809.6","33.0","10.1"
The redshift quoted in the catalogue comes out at 0.808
